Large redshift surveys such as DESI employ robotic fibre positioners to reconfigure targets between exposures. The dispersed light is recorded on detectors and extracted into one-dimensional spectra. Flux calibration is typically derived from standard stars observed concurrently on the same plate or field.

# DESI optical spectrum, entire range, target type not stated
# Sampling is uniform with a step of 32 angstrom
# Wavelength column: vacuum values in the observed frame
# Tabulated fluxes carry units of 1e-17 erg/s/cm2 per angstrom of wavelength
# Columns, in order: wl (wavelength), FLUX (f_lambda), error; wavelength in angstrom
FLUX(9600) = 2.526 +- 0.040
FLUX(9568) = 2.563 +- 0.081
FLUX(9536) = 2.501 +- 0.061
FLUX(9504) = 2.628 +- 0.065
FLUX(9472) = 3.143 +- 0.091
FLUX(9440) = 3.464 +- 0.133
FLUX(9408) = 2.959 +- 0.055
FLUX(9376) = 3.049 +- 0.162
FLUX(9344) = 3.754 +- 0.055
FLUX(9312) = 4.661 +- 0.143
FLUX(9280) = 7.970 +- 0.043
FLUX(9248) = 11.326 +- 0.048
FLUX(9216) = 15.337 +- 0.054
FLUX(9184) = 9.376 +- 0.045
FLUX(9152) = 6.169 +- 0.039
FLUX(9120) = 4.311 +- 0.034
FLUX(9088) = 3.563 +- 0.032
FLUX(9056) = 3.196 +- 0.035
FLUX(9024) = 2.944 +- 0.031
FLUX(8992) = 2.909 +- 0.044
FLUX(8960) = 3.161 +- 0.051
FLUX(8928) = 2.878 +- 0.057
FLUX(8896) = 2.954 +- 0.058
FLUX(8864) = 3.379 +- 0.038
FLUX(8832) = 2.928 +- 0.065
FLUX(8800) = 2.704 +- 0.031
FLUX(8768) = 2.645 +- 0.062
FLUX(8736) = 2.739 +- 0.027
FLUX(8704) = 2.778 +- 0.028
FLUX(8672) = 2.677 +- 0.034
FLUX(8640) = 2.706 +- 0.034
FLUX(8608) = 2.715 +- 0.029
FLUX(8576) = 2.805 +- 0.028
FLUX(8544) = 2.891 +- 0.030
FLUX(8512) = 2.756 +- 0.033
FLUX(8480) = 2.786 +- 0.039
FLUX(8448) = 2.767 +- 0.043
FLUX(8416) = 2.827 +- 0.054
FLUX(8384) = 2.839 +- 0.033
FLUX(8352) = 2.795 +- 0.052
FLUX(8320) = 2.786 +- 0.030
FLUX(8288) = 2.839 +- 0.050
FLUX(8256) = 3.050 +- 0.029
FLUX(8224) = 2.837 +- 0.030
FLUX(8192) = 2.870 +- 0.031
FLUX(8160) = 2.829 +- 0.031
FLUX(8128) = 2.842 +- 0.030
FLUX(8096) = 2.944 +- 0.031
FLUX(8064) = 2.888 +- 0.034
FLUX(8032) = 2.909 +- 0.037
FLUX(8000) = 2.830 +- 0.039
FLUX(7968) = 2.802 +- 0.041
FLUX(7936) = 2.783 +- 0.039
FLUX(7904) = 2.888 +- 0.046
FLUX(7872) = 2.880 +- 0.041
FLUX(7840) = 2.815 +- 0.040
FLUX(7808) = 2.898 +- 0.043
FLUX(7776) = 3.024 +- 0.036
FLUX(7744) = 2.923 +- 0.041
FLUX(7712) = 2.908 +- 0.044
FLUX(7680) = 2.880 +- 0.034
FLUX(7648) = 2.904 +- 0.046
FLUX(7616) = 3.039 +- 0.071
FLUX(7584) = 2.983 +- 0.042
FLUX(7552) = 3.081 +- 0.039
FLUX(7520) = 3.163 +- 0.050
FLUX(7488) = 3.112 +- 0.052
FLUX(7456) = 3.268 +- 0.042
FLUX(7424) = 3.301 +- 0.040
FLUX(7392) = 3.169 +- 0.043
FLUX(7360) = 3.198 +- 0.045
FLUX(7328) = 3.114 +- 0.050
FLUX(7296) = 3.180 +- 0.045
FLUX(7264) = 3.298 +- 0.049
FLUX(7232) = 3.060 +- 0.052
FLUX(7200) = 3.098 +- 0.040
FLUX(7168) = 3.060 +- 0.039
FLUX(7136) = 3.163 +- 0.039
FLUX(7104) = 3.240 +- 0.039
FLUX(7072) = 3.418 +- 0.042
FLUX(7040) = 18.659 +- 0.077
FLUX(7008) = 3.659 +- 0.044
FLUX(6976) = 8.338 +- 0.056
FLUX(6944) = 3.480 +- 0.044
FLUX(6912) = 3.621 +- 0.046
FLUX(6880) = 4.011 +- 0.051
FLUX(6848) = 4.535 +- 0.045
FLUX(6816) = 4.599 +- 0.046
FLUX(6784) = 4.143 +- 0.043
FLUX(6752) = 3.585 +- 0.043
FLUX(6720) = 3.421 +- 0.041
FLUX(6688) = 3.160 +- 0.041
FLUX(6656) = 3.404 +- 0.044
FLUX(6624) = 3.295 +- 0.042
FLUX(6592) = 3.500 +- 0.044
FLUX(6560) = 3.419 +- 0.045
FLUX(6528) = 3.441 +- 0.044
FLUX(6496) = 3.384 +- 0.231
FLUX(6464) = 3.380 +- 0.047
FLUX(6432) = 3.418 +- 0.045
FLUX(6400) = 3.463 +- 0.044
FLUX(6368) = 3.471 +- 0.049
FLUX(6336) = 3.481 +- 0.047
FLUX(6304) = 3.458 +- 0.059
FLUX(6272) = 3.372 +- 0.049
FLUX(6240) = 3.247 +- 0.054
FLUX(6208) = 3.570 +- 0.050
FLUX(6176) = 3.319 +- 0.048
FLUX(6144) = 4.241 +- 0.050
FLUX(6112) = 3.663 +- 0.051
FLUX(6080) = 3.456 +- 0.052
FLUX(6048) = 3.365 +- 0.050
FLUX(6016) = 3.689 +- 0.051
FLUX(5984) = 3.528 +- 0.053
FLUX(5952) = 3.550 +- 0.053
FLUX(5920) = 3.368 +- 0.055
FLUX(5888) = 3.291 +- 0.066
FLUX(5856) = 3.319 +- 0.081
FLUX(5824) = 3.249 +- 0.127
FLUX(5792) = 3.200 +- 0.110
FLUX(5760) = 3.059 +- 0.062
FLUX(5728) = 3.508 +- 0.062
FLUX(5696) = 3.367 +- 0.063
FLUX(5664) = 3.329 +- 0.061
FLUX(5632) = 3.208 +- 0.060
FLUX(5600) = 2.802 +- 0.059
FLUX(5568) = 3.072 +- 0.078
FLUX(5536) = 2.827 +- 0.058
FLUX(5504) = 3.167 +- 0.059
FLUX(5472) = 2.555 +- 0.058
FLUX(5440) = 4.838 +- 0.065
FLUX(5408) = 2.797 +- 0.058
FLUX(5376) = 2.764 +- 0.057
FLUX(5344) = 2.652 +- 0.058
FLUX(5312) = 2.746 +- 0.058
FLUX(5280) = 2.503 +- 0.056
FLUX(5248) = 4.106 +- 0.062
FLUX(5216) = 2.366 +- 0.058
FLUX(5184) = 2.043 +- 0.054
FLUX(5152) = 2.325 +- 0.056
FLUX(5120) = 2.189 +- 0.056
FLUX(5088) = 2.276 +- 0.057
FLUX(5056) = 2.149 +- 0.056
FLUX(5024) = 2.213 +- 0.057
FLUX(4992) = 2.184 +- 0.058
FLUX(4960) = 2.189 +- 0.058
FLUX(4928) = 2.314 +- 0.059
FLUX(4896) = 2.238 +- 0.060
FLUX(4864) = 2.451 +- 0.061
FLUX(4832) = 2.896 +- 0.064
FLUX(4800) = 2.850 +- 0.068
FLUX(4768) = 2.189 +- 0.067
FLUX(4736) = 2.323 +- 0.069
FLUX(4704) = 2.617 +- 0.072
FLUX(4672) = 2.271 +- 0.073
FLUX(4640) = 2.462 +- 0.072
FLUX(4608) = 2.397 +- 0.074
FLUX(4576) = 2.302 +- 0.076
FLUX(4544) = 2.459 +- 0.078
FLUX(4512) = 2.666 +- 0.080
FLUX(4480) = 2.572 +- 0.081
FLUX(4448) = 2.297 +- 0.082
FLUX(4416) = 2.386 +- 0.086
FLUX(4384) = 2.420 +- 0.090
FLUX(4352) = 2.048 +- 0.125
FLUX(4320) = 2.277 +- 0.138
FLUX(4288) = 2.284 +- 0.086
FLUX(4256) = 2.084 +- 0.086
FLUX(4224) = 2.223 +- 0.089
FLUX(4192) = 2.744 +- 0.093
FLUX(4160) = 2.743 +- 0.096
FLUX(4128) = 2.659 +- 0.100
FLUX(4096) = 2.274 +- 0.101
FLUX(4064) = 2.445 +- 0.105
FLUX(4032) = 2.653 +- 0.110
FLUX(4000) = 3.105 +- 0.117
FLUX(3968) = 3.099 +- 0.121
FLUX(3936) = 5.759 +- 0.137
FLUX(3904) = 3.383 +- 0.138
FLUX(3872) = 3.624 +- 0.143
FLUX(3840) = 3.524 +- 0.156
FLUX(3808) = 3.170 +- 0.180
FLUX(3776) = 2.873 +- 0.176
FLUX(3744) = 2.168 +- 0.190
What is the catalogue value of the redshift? 0.41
